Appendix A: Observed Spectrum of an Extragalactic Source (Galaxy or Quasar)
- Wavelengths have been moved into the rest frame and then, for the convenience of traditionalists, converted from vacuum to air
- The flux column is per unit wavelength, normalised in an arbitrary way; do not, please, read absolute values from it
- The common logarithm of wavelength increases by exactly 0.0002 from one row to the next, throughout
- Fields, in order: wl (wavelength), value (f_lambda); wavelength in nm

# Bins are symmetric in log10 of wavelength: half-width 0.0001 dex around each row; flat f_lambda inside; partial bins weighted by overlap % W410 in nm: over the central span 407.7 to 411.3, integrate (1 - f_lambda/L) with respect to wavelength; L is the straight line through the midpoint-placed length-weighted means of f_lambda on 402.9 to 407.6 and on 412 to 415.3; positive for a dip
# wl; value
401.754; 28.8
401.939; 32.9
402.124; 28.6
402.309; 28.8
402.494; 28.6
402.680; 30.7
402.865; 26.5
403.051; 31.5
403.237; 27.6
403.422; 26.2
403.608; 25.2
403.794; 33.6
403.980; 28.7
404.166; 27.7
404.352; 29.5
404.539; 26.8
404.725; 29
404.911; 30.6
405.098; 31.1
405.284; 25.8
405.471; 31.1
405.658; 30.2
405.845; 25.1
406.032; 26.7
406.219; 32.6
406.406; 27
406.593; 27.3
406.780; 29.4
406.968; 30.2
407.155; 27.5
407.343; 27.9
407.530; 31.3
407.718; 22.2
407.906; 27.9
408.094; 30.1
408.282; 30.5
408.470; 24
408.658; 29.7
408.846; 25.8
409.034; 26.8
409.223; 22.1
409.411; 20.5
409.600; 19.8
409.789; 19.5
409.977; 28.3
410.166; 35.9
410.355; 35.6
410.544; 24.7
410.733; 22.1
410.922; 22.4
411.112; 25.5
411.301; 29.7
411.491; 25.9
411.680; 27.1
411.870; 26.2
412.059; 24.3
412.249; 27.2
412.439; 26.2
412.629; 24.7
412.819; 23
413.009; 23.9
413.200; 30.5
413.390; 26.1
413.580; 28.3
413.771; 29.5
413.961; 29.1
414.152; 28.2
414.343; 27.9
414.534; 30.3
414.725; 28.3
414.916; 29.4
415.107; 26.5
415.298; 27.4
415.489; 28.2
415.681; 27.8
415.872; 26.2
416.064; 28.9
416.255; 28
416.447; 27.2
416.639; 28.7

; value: 0.240 nm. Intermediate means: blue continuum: 28.7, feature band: 26.1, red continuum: 27.3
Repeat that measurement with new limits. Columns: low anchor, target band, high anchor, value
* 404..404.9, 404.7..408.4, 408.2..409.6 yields -0.23 nm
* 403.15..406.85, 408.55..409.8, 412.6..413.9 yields 0.18 nm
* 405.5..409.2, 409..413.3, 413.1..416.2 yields 0.37 nm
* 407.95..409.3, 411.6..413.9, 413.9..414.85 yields 0.15 nm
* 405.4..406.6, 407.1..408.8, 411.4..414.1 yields 0.01 nm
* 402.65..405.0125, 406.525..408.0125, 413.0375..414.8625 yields 0.03 nm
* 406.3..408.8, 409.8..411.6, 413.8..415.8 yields 0.05 nm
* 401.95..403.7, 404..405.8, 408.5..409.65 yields -0.13 nm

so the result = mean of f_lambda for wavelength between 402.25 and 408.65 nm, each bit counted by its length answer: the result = 28.5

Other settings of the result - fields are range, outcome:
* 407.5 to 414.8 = 26.7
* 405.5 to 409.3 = 27.8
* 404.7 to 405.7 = 29.6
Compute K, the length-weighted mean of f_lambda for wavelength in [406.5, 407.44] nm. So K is 28.5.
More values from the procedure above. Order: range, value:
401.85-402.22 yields 30.7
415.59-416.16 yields 27.7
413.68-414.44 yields 28.7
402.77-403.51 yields 28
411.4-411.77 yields 26.5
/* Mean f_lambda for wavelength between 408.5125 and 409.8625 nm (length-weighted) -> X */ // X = 23.5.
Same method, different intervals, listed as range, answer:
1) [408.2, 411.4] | 26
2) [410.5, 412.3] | 25.5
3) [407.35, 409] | 27.7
